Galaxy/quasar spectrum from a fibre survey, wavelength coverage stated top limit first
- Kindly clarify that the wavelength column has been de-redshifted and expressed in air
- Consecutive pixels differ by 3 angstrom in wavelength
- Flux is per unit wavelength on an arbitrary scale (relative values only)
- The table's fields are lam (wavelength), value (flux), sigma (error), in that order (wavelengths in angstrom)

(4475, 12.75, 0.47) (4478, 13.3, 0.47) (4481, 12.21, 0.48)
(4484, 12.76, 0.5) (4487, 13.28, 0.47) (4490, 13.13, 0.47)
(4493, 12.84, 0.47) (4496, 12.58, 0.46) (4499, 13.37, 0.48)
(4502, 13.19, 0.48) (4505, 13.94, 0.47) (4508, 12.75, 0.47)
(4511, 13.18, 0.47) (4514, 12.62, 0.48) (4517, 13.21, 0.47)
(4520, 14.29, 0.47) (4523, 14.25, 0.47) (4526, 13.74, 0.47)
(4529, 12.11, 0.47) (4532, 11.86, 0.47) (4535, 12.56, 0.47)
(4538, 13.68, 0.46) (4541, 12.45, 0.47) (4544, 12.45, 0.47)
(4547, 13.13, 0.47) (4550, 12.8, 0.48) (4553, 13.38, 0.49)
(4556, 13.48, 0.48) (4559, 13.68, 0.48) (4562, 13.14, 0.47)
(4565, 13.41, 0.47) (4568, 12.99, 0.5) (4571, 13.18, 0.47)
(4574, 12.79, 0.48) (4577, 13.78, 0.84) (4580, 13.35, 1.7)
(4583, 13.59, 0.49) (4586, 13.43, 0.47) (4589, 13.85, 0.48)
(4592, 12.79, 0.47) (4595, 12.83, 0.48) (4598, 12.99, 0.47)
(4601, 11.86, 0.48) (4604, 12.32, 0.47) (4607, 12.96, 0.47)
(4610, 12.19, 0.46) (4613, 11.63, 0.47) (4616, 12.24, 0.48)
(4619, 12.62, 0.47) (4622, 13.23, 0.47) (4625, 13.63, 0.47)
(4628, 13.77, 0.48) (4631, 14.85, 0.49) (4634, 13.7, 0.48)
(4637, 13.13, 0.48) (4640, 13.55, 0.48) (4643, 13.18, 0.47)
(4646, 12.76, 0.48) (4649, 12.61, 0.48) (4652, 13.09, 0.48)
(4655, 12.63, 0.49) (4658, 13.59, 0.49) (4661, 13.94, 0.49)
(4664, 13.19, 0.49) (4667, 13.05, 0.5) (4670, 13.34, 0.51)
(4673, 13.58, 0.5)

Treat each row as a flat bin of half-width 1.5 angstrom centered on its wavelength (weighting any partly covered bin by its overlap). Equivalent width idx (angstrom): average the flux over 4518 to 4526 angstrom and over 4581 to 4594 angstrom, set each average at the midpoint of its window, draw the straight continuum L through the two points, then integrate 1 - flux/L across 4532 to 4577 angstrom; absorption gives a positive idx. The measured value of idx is 2.2 angstrom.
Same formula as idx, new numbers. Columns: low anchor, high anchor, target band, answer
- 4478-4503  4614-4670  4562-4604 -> 0.1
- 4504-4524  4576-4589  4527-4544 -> 1.2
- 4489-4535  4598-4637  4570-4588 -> -0.5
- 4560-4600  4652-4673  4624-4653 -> -0.3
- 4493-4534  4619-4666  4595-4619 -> 1.7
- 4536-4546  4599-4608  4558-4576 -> -0.8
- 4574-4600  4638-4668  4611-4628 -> 0.6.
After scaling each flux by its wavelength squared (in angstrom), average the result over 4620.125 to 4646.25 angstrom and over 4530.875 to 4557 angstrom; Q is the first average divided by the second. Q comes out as 1.1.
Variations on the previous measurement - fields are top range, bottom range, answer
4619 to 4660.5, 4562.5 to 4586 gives 1.03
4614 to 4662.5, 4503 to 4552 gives 1.07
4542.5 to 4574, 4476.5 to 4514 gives 1.04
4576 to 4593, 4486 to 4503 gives 1.07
